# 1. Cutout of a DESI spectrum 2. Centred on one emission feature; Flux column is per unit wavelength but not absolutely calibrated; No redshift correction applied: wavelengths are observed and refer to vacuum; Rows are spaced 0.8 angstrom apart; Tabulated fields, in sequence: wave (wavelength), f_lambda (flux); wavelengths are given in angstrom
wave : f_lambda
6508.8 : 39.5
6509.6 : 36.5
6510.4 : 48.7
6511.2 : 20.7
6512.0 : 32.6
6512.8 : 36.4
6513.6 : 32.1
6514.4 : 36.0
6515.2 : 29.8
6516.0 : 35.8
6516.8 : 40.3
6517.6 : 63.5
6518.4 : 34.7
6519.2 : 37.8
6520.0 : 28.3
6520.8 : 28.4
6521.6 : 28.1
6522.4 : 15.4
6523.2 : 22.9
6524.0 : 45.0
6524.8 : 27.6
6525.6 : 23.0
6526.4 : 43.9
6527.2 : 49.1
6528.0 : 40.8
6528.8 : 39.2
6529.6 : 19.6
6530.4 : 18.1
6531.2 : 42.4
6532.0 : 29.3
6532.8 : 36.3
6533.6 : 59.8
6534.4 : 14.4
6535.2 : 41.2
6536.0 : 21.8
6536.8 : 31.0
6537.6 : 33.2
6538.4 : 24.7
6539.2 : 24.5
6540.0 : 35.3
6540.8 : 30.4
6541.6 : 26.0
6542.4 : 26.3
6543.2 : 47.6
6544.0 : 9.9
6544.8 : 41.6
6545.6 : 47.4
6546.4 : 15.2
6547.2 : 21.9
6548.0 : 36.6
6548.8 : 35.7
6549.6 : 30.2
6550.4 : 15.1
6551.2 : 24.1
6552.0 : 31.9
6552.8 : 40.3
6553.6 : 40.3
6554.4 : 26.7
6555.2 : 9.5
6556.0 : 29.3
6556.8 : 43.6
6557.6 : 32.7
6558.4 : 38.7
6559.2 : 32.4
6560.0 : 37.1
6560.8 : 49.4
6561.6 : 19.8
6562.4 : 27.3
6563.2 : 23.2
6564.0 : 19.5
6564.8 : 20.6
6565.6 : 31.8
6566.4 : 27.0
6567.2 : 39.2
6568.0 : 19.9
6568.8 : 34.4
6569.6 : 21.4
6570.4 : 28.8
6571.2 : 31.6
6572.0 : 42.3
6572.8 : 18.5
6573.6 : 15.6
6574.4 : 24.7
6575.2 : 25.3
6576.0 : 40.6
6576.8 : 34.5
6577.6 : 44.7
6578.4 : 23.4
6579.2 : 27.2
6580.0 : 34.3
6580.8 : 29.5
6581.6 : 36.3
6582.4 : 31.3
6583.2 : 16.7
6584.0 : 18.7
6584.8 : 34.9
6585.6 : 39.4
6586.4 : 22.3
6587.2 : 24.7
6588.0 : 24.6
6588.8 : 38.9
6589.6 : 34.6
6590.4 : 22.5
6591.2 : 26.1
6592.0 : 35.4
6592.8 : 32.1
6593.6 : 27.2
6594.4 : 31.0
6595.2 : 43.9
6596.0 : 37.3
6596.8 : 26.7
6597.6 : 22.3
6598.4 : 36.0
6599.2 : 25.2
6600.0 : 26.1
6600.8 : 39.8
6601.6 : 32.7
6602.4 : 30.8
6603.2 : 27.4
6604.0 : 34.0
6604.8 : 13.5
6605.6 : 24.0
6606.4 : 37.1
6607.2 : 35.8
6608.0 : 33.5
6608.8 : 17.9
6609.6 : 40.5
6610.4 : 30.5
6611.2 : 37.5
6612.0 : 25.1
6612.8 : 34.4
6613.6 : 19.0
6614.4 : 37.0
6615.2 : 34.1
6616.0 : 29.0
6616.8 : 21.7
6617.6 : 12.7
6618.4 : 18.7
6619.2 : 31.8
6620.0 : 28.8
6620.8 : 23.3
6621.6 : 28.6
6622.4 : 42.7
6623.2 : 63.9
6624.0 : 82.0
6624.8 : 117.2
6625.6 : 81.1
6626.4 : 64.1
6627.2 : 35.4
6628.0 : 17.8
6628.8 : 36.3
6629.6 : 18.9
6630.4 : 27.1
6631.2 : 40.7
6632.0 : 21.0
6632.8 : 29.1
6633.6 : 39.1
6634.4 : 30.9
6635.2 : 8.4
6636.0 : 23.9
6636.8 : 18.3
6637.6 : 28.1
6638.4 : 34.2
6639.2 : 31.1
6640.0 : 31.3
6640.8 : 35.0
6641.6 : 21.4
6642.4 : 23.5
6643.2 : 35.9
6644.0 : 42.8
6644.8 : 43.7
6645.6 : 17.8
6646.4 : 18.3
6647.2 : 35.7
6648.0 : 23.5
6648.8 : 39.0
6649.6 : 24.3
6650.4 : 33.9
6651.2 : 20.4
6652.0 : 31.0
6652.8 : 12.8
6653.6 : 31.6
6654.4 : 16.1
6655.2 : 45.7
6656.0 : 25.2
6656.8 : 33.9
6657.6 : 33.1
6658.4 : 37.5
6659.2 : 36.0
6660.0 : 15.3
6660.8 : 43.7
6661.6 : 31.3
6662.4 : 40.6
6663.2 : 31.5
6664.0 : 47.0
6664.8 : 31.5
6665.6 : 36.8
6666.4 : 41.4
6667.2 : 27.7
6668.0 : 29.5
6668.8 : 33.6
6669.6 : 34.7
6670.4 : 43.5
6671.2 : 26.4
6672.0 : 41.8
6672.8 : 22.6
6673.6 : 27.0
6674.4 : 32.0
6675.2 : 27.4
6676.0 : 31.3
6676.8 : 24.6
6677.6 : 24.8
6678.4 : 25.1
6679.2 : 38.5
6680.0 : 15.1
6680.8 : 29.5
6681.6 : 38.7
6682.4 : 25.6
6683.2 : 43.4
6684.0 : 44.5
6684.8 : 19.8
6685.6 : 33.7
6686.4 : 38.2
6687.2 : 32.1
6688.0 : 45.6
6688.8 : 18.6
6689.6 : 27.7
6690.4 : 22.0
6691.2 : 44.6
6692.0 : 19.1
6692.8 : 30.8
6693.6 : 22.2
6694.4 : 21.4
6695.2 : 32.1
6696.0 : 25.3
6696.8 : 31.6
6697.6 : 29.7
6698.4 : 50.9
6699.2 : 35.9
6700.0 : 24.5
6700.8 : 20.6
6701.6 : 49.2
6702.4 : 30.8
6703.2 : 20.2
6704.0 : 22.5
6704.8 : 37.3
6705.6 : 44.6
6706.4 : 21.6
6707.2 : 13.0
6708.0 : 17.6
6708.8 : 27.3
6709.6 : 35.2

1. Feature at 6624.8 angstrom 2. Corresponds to Hgamma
